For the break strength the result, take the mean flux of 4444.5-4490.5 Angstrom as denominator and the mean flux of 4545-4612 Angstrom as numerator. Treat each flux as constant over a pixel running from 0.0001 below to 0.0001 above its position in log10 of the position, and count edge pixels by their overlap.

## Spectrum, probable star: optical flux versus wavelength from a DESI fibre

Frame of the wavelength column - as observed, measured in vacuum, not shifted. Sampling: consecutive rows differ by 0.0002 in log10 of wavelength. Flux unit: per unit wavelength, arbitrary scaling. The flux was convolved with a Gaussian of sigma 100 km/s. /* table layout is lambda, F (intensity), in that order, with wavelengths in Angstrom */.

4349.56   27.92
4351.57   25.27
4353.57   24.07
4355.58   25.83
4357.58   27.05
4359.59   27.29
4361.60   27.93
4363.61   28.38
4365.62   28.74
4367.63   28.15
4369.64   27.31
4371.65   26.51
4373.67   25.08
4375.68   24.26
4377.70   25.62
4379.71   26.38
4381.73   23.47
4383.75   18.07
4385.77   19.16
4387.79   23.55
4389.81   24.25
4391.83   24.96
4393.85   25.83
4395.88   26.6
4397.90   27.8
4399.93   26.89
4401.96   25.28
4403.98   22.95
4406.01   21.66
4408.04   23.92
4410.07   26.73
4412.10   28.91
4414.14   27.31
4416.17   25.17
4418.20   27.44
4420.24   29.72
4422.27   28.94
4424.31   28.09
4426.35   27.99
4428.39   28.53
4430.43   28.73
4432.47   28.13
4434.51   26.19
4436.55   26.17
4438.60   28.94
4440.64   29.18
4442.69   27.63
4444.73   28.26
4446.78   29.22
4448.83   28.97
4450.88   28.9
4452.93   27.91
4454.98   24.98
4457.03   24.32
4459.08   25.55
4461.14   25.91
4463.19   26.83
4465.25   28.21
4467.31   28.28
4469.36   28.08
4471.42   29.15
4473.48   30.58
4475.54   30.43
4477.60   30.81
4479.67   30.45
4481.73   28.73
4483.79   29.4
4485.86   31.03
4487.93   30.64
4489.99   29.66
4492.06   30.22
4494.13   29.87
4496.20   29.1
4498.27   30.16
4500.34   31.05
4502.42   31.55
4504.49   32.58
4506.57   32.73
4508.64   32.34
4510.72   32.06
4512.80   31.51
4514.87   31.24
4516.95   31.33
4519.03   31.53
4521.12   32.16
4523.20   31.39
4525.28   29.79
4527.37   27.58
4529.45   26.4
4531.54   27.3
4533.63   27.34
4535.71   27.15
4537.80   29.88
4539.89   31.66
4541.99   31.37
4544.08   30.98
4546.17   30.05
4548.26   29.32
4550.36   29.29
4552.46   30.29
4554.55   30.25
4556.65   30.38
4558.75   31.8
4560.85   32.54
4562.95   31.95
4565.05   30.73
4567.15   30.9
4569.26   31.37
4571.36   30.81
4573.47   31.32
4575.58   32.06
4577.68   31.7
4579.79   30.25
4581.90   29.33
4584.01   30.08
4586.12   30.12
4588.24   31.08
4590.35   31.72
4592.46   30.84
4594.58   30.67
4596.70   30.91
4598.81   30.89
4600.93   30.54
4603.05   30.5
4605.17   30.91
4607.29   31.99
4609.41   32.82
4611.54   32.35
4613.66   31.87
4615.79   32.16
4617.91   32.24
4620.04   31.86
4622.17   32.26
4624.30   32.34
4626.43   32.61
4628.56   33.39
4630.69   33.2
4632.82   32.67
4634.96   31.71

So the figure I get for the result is 1.08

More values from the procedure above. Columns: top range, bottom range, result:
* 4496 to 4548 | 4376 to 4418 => 1.23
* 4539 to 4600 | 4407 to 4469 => 1.12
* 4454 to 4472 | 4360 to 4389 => 1.06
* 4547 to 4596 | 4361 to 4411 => 1.22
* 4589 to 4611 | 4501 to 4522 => 0.98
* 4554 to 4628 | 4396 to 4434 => 1.17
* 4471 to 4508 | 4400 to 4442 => 1.13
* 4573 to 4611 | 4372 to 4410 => 1.28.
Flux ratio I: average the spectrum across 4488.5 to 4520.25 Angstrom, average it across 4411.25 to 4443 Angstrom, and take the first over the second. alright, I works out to 1.1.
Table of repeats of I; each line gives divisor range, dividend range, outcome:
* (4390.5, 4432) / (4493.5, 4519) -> 1.17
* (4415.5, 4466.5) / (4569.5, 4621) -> 1.13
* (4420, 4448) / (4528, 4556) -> 1.04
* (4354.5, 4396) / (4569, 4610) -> 1.22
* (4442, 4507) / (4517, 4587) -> 1.04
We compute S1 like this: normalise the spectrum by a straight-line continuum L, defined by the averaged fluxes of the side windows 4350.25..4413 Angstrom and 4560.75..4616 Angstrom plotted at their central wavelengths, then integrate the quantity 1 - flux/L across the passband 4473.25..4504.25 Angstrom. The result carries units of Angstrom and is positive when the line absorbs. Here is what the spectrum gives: -2.1 Angstrom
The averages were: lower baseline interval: 25.4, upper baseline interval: 31.2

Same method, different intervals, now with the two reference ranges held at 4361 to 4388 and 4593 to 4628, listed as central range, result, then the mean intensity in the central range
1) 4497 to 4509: -1.22 Angstrom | 31.7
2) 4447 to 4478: -0.32 Angstrom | 27.9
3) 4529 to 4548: 0.32 Angstrom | 29.2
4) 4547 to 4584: -0.44 Angstrom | 30.8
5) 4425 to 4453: -1.29 Angstrom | 28.2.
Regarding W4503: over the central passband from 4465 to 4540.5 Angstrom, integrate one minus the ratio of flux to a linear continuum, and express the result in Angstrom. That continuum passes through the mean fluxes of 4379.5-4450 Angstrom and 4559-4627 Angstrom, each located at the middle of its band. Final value -3.4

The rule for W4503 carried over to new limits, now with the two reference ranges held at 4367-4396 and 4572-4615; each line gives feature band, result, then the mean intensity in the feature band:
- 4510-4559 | -1.33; 30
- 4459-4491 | -1.94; 29.1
